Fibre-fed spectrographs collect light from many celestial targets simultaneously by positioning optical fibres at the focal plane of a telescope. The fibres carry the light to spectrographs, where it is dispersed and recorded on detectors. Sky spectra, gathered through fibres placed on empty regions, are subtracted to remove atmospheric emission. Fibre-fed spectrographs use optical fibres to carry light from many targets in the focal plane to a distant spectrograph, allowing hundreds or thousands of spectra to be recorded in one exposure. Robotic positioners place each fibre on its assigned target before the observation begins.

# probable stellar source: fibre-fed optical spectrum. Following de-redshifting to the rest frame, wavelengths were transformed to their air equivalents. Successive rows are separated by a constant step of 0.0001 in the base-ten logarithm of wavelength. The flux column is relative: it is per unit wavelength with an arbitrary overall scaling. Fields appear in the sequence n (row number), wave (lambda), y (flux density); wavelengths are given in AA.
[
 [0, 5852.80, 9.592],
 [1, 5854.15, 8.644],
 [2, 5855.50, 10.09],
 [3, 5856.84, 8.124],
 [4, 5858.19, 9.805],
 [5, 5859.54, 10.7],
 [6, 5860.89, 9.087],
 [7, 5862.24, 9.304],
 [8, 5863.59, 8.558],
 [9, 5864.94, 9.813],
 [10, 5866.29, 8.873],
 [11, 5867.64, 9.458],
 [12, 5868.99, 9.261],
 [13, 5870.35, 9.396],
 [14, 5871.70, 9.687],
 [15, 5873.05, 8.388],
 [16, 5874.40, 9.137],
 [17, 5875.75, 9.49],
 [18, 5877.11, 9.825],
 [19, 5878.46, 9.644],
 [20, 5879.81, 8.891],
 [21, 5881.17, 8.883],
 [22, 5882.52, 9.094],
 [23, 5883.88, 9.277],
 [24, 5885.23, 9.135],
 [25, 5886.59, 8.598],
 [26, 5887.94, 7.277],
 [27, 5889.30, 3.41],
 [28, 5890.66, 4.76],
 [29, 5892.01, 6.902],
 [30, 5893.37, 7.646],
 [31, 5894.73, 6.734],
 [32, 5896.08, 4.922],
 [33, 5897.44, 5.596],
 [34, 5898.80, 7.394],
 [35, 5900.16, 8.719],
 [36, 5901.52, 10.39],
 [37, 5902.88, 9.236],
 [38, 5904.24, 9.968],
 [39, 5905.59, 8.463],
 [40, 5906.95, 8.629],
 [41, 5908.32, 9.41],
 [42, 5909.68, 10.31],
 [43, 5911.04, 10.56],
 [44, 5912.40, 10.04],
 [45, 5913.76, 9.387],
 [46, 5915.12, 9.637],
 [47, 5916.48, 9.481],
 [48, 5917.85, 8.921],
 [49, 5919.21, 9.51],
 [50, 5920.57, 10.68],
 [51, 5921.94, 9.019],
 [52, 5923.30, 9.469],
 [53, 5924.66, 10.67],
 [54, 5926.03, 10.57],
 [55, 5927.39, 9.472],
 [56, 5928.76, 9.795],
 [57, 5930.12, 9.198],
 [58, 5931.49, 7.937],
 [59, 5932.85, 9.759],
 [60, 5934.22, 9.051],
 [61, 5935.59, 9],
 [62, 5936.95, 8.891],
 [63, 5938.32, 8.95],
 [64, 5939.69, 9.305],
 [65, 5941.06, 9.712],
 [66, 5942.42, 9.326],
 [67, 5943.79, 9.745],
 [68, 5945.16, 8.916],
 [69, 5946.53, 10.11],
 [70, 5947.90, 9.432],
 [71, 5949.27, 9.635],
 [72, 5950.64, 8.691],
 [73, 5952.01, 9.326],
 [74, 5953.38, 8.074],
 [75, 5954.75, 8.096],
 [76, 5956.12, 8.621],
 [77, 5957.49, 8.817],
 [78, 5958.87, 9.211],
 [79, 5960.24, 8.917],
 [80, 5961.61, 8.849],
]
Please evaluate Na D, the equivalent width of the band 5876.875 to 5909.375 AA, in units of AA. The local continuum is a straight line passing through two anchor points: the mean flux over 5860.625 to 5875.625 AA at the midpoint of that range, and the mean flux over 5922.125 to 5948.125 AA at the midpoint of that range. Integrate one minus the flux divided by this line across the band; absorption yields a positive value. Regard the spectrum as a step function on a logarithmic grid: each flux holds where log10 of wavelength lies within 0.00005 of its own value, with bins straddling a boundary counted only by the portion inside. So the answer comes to 4.37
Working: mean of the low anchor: 9.19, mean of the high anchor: 9.43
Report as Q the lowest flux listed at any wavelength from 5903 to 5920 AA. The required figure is 8.463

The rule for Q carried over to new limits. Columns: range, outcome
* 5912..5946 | 7.937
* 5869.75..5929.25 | 3.41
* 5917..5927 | 8.921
